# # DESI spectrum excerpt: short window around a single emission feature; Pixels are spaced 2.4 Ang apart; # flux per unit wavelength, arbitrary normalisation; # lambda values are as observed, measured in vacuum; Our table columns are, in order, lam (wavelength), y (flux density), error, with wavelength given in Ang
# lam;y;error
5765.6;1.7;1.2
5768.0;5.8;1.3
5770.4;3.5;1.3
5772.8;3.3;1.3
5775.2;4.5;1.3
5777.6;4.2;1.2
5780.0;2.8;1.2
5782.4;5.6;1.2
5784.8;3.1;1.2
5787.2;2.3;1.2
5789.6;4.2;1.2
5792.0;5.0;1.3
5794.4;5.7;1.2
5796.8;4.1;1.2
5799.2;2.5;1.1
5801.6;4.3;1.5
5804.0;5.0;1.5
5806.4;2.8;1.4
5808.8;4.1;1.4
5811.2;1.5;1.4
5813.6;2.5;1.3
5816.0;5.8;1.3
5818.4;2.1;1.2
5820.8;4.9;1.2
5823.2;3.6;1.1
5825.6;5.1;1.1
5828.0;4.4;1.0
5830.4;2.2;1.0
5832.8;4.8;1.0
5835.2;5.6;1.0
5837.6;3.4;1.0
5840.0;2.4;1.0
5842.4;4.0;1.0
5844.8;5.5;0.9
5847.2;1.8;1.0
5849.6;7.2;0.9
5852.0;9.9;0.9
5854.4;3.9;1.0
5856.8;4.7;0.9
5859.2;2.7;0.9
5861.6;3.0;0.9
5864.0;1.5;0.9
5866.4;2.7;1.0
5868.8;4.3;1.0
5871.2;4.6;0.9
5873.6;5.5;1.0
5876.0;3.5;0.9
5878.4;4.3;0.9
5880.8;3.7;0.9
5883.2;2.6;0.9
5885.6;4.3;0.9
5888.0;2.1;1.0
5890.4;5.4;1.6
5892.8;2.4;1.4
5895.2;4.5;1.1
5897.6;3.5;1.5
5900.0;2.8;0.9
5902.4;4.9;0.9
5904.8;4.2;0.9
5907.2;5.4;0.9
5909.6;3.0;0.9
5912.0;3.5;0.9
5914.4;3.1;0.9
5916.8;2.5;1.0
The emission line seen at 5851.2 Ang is [O III] 5007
